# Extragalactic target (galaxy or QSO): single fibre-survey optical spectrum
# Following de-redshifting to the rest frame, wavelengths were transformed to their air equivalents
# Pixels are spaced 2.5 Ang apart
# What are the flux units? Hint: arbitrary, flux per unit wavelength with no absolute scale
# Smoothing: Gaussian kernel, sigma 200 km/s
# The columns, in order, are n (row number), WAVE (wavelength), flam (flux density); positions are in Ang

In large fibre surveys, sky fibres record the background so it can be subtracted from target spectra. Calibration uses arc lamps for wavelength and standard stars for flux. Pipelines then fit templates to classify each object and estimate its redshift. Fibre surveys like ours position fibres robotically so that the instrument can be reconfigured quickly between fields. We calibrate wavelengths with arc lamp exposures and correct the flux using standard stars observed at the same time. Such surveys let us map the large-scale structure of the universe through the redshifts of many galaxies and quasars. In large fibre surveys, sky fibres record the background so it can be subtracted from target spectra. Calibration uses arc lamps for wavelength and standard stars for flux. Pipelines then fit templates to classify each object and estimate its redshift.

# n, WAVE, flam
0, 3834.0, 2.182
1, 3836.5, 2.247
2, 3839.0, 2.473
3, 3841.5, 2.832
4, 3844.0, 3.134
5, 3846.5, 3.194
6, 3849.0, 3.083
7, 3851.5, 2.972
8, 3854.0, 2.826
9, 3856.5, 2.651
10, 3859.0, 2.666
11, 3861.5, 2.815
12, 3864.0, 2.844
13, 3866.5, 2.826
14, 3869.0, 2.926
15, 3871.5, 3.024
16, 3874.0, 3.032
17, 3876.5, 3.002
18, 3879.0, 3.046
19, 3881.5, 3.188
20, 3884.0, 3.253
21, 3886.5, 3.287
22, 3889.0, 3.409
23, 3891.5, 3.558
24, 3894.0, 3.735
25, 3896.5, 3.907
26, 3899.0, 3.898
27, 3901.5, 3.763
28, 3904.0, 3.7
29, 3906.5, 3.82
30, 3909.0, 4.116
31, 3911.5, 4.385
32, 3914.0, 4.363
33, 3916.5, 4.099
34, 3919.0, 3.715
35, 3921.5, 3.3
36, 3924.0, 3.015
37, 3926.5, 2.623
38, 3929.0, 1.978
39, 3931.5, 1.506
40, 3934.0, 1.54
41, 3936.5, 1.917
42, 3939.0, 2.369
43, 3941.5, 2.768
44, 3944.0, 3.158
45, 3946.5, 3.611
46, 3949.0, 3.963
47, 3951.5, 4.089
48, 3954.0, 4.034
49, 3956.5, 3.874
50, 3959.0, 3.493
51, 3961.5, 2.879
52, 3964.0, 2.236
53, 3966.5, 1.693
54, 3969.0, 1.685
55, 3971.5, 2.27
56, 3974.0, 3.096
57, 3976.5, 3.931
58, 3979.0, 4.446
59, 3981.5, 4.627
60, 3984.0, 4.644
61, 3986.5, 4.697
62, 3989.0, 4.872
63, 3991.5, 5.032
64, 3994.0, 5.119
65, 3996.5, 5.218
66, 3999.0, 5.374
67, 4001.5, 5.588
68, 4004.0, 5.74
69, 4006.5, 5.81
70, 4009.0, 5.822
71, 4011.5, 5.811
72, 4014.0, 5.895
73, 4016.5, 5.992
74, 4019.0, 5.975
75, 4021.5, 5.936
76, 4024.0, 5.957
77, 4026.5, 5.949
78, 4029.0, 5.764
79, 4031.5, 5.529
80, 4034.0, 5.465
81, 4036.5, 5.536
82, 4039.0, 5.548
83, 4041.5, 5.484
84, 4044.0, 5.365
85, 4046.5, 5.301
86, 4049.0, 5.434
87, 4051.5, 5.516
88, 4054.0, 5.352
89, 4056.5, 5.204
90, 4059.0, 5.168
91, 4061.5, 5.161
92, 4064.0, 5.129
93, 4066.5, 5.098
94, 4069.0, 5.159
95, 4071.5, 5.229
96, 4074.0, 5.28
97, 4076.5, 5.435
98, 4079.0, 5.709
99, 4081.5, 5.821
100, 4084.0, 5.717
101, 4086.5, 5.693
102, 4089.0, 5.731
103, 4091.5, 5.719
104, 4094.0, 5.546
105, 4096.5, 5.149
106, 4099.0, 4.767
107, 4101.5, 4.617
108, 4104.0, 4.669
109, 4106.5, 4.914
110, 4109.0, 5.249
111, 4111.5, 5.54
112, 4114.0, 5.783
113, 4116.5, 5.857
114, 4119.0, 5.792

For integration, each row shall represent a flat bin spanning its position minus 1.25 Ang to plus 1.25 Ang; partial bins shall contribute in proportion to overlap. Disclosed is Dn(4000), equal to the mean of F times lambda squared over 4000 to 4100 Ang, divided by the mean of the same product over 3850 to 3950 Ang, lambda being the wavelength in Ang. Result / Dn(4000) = 1.89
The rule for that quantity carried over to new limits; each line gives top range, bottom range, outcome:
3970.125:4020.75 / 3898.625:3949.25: 1.63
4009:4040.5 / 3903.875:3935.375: 1.89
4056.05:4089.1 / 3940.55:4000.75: 1.49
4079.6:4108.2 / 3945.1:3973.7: 1.85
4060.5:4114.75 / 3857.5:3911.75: 1.76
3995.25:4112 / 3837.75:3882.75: 2.06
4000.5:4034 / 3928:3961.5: 2.04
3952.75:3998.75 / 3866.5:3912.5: 1.14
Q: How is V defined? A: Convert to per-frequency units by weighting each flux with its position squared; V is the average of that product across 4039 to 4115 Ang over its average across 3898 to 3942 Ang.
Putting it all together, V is 1.83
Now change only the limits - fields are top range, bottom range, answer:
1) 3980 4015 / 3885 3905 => 1.53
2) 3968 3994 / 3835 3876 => 1.50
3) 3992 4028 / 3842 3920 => 1.81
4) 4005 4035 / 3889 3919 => 1.58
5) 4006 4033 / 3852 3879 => 2.20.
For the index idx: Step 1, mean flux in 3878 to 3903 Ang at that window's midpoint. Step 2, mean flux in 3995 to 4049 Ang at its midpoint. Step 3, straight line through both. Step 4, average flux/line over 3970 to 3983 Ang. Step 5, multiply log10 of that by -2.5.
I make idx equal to 0.33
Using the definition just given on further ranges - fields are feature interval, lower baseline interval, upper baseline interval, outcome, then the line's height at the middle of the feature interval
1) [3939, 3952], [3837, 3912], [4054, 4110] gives 0.17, 3.93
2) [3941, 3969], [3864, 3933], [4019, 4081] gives 0.27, 4.13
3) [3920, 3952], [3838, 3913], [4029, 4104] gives 0.40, 3.92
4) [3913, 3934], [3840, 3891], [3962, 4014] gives 0.22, 3.67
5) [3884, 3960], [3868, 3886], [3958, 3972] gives -0.24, 2.71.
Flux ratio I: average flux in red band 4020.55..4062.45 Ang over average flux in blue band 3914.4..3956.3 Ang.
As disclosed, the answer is 1.82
